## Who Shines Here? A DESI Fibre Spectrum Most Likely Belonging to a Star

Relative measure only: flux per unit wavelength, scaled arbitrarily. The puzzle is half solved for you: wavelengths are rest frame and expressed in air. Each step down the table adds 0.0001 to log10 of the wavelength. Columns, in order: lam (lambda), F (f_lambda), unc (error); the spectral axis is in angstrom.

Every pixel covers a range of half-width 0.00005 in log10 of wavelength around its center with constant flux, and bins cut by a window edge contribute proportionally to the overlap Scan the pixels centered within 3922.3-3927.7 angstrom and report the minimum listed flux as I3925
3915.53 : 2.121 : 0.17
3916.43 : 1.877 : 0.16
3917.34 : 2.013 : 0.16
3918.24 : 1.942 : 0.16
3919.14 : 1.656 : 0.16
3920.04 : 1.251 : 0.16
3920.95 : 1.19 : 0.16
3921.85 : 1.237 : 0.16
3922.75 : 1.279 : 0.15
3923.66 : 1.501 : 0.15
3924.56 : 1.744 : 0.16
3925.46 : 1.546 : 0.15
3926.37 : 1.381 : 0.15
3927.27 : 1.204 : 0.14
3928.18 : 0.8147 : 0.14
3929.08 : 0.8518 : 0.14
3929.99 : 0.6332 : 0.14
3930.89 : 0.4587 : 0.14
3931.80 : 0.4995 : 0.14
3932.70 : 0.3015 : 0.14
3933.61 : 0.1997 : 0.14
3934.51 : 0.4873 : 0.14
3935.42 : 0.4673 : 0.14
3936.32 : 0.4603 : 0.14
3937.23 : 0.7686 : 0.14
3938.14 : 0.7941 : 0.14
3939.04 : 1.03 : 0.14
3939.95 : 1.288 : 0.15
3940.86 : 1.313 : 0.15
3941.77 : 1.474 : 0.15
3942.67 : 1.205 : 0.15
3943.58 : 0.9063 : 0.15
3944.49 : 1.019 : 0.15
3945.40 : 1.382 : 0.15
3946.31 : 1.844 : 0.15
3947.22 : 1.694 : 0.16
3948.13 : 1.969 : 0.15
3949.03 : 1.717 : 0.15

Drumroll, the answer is 1.204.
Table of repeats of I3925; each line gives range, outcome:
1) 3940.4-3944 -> 0.9063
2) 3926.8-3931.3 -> 0.4587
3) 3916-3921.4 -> 1.19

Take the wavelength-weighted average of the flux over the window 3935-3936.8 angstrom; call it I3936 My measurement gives 0.468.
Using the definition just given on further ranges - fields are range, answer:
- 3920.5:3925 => 1.39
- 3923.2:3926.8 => 1.54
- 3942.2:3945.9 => 1.14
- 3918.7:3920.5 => 1.45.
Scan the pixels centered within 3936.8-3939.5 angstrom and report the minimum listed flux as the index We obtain 0.7686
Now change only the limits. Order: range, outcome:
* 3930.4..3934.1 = 0.1997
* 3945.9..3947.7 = 1.694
